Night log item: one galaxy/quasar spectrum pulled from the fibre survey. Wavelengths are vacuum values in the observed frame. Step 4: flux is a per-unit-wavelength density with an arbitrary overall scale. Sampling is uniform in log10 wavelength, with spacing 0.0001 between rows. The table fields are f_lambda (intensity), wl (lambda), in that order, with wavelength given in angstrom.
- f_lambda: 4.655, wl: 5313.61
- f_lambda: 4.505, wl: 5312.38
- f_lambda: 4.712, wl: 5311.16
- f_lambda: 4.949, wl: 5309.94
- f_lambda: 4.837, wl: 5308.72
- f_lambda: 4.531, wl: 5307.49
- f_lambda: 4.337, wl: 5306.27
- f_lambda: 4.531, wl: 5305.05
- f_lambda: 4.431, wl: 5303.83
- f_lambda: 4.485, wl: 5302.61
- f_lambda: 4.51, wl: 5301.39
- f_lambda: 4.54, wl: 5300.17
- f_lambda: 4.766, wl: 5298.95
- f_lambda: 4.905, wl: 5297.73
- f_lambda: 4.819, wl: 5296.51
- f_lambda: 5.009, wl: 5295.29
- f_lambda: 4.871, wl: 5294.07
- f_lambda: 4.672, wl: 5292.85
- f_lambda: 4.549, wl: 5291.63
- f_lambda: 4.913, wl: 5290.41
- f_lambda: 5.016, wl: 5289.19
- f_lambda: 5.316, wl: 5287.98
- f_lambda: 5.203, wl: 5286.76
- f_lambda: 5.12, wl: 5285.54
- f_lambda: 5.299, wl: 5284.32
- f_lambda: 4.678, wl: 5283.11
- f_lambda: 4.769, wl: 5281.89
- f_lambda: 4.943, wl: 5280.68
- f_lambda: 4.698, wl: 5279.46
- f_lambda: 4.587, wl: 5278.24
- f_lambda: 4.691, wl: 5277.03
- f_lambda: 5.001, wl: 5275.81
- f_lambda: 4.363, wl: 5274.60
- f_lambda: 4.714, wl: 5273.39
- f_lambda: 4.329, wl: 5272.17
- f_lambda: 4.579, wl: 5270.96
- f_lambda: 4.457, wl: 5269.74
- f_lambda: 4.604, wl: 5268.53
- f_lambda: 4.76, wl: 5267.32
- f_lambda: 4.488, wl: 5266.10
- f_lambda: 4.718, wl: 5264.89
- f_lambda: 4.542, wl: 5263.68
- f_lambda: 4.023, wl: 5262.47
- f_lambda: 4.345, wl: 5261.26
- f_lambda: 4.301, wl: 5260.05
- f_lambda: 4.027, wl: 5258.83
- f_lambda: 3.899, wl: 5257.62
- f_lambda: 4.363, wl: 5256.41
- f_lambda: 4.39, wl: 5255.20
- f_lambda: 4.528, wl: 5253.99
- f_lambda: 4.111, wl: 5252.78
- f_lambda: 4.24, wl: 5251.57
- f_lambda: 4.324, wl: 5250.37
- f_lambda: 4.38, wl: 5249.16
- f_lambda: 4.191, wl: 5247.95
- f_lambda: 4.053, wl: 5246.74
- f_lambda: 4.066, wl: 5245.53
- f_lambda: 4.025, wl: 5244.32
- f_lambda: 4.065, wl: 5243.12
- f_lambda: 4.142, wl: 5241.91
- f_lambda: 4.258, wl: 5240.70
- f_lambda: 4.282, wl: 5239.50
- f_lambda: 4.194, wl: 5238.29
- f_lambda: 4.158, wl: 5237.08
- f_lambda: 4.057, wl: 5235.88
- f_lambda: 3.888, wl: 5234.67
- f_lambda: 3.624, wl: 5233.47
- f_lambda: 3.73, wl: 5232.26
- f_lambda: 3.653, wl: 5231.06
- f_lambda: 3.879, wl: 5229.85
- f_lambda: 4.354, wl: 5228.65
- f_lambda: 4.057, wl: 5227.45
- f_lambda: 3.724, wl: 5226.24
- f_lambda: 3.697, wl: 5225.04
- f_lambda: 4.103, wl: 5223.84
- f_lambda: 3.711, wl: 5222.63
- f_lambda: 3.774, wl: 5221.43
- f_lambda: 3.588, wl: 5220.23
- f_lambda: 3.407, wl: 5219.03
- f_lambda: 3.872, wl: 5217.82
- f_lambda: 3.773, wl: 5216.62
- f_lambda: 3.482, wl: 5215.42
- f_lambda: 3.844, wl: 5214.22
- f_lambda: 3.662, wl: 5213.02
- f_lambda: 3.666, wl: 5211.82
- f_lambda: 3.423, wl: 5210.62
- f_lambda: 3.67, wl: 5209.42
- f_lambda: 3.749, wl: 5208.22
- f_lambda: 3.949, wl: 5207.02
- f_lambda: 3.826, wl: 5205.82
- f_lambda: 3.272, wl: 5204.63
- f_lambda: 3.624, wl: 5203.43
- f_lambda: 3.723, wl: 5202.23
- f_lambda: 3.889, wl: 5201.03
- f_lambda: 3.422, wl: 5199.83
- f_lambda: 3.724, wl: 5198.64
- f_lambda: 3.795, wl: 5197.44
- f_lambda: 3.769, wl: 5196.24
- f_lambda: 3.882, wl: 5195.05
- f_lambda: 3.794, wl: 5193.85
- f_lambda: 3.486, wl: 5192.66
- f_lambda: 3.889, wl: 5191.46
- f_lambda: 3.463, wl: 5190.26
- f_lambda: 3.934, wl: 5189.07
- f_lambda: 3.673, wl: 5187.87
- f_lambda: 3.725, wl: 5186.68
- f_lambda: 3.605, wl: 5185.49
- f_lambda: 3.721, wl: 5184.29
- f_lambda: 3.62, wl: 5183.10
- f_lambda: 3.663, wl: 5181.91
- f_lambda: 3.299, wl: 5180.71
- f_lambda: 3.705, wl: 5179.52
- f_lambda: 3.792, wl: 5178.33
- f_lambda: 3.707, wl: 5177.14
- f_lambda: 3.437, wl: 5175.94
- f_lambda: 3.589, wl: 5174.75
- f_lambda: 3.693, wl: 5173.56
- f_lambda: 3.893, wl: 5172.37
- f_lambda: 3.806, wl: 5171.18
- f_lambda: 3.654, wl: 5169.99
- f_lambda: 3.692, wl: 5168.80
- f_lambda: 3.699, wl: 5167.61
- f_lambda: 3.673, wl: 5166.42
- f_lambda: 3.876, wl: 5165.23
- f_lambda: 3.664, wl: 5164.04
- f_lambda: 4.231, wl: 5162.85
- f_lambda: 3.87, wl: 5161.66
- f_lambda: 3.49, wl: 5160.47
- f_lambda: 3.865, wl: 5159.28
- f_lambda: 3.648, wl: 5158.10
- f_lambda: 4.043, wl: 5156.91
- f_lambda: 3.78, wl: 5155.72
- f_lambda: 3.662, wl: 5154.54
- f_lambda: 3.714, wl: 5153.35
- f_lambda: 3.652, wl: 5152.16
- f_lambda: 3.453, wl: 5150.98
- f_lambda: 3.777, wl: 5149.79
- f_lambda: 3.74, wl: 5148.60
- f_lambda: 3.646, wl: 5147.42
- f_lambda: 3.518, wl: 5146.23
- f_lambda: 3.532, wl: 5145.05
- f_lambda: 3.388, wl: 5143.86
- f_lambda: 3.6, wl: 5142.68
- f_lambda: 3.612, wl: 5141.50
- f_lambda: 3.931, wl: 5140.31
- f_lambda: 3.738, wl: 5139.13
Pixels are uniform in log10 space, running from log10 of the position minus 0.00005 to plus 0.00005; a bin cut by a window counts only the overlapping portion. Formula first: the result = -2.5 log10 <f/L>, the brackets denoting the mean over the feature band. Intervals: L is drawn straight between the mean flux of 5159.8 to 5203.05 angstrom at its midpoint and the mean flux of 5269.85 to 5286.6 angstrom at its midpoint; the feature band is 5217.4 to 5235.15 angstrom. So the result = 0.11 mag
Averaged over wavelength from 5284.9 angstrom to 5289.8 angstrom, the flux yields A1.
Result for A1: 5.16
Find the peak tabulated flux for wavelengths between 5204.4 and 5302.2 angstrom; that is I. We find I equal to 5.316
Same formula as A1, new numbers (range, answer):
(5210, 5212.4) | 3.54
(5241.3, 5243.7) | 4.09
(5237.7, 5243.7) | 4.19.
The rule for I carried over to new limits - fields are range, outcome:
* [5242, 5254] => 4.528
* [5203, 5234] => 4.354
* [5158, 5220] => 4.231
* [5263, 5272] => 4.76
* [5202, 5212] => 3.949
